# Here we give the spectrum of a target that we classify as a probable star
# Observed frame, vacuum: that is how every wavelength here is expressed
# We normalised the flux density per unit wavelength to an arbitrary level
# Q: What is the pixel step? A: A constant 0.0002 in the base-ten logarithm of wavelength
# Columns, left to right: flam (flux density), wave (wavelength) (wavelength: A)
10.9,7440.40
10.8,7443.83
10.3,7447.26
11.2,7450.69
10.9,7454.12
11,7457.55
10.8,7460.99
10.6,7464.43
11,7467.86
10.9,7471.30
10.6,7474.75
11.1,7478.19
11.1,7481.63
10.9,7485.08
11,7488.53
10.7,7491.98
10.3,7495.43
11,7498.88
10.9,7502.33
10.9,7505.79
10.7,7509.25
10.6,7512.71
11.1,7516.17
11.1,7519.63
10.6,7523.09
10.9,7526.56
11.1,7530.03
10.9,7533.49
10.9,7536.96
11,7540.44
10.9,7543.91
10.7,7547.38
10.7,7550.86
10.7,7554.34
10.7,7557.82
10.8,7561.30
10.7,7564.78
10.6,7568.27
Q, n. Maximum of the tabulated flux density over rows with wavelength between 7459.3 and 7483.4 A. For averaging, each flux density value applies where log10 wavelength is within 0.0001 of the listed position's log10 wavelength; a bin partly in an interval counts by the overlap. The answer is 11.1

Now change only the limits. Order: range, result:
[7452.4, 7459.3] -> 11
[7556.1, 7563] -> 10.8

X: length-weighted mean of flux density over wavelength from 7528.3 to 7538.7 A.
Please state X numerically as 11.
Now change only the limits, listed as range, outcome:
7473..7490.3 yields 10.9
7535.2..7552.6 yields 10.8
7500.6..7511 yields 10.8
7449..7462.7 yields 11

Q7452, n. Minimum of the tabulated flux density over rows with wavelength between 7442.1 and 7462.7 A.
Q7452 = 10.3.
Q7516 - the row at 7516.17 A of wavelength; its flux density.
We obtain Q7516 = 11.1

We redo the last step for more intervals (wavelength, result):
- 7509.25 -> 10.7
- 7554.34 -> 10.7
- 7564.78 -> 10.7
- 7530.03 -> 11.1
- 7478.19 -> 11.1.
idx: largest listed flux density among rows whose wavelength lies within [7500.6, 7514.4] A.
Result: 10.9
